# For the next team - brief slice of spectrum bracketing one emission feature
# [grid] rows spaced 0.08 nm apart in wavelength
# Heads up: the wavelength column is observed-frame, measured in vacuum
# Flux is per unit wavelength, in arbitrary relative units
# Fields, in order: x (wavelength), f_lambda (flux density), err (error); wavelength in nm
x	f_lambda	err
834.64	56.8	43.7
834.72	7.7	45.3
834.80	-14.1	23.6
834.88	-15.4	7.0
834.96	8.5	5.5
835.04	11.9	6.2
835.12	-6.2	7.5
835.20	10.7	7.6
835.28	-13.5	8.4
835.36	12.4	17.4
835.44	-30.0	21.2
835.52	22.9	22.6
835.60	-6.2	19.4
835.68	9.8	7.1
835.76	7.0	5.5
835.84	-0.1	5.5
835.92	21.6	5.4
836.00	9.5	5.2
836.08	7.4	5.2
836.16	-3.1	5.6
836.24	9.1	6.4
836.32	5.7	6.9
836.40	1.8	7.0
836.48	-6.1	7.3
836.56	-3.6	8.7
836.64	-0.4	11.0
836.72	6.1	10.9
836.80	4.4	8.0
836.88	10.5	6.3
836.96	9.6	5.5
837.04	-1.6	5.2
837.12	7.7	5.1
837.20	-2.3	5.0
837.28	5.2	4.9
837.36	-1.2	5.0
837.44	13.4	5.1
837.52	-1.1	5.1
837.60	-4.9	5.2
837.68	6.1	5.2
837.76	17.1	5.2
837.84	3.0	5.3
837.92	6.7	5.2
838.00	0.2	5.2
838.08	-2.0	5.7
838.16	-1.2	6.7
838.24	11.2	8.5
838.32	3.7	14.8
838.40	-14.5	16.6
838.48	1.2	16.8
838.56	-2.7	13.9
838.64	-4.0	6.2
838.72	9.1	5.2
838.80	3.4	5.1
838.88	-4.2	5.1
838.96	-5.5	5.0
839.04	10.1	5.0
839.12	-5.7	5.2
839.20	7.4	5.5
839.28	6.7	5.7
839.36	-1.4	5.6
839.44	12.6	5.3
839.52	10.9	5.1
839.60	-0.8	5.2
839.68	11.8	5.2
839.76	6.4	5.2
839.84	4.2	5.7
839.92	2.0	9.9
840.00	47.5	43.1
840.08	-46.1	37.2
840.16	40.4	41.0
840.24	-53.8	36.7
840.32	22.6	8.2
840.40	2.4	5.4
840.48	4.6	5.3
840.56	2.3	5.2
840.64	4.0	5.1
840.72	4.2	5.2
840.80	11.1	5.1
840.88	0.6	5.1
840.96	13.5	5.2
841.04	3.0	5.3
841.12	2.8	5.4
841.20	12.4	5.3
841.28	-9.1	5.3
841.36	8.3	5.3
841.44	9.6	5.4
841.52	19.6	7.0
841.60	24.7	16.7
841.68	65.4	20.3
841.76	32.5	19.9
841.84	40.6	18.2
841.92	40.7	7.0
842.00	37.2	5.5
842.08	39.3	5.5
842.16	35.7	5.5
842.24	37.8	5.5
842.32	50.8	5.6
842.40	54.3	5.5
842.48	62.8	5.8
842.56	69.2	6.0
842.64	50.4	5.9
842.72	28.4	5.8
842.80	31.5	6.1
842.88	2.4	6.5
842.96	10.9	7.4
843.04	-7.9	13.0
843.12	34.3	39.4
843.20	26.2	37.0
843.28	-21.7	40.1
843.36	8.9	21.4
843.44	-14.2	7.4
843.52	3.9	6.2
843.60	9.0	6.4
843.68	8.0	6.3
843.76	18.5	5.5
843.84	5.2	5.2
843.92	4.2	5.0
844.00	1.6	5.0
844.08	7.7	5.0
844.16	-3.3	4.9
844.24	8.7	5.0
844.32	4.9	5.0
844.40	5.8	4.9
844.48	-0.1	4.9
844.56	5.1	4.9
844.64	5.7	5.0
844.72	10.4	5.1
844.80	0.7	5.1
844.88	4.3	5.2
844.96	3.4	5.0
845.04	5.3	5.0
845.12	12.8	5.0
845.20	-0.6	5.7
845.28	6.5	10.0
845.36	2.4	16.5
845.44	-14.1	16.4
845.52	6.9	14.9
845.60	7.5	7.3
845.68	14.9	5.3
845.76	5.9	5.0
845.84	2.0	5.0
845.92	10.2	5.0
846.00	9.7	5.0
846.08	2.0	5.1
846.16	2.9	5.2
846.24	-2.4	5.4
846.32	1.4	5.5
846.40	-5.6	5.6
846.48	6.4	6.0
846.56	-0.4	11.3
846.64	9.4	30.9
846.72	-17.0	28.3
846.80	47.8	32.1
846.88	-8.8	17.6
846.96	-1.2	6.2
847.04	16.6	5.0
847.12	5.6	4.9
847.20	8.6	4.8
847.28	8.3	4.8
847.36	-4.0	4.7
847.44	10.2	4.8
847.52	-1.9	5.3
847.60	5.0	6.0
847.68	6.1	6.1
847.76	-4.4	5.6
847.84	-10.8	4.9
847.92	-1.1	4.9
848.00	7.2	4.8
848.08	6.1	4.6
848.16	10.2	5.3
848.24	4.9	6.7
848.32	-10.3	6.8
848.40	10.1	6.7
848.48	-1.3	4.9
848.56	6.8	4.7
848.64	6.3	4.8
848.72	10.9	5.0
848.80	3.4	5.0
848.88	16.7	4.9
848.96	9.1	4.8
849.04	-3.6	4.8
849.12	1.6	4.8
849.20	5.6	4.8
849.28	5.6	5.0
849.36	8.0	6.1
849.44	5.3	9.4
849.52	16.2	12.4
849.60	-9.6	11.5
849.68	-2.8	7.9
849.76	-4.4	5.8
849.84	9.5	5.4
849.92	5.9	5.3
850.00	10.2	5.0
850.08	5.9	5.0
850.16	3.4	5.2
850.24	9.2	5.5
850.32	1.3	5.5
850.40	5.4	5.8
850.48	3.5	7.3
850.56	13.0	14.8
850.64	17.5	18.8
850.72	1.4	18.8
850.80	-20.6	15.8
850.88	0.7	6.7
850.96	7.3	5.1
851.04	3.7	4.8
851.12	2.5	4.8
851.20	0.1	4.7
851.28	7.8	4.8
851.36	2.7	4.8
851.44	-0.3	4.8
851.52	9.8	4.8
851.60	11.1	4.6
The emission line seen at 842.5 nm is [O II] 3727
